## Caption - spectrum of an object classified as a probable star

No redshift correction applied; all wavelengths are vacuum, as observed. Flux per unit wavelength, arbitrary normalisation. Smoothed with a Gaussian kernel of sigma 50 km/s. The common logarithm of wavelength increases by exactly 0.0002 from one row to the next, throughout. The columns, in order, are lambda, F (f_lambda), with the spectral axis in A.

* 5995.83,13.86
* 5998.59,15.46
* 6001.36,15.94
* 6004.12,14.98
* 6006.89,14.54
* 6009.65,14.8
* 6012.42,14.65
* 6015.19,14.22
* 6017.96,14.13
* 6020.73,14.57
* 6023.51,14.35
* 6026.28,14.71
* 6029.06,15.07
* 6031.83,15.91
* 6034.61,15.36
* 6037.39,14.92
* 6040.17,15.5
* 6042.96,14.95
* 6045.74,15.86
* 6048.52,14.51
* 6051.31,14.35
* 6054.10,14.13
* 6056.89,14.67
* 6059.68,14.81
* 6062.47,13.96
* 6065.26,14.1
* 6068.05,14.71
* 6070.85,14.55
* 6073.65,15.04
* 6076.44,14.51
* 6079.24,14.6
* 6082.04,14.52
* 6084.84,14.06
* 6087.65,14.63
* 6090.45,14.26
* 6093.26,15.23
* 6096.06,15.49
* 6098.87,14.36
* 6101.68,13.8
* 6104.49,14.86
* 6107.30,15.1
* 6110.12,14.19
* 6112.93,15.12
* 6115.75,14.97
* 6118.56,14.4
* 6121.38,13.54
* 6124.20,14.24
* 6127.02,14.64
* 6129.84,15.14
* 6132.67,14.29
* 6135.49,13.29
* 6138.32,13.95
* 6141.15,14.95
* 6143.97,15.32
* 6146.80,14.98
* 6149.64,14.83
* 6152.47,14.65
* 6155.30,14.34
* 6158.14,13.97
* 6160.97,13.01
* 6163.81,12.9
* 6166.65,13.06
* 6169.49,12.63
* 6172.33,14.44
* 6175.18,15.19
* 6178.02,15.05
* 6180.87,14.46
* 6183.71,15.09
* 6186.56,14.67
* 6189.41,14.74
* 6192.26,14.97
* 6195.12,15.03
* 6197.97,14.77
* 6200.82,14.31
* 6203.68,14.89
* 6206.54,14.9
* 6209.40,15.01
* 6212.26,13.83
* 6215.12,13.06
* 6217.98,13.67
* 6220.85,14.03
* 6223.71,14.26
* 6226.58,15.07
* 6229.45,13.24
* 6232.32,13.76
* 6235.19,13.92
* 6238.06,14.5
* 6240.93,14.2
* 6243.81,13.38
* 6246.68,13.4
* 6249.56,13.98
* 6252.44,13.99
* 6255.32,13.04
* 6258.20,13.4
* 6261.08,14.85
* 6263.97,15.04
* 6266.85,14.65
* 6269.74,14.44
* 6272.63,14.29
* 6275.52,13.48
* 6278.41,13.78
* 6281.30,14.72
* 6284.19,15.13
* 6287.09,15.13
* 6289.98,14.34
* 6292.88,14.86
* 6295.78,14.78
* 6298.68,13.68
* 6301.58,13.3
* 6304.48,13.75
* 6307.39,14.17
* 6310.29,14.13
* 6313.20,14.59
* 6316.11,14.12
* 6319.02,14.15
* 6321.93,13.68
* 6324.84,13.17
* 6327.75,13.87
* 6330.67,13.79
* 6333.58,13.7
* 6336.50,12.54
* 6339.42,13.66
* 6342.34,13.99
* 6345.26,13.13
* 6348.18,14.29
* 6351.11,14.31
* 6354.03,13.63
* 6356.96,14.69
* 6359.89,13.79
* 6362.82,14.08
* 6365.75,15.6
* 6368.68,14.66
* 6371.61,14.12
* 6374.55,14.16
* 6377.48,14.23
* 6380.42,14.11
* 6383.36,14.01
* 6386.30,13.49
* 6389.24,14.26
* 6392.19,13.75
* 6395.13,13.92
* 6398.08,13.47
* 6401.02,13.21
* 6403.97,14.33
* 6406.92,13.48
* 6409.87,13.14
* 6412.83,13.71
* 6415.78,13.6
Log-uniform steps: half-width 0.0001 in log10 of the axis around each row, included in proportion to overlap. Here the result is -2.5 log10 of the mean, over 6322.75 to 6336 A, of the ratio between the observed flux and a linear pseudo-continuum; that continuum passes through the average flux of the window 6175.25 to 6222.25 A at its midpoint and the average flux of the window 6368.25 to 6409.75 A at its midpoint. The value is 0.04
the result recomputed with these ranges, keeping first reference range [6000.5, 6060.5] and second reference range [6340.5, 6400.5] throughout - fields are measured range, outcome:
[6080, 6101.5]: 0.01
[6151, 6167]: 0.07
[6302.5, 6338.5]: 0.03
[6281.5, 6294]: -0.04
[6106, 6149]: 0.01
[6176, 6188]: -0.03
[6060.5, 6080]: 0.02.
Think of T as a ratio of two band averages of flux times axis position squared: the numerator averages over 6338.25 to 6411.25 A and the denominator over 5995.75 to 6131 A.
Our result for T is 1.05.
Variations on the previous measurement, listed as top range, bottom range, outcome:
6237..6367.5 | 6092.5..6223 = 1.02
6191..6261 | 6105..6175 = 1.02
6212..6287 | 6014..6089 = 1.02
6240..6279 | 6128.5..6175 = 1.03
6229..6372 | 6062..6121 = 1.03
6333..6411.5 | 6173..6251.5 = 1.02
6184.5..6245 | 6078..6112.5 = 1.02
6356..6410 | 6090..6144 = 1.05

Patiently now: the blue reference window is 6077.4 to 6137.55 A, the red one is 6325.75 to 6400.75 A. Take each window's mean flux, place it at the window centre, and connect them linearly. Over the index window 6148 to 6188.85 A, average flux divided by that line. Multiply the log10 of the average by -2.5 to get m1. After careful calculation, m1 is 0.01 mag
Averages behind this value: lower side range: 14.5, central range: 14.2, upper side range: 14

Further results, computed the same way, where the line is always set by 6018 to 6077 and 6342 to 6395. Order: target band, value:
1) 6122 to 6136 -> 0.02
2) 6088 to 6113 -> 0.00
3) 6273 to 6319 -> 0.00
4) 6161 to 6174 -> 0.10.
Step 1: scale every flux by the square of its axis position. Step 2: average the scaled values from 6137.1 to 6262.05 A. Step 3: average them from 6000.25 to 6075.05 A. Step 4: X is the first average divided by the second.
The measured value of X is 1.01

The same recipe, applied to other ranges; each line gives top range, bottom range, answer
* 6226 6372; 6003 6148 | 1.03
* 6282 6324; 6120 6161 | 1.04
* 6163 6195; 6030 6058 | 1.00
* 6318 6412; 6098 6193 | 1.04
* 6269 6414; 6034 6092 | 1.05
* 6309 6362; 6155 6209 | 1.01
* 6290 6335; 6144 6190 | 1.03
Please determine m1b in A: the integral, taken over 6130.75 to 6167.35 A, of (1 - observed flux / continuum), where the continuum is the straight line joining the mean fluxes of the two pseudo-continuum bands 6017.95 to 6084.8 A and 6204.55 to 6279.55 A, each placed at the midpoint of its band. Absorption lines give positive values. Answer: 0.6 A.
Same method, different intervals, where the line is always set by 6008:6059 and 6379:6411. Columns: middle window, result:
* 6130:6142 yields 0.3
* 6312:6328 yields 0.1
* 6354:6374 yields -0.8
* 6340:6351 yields 0.0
